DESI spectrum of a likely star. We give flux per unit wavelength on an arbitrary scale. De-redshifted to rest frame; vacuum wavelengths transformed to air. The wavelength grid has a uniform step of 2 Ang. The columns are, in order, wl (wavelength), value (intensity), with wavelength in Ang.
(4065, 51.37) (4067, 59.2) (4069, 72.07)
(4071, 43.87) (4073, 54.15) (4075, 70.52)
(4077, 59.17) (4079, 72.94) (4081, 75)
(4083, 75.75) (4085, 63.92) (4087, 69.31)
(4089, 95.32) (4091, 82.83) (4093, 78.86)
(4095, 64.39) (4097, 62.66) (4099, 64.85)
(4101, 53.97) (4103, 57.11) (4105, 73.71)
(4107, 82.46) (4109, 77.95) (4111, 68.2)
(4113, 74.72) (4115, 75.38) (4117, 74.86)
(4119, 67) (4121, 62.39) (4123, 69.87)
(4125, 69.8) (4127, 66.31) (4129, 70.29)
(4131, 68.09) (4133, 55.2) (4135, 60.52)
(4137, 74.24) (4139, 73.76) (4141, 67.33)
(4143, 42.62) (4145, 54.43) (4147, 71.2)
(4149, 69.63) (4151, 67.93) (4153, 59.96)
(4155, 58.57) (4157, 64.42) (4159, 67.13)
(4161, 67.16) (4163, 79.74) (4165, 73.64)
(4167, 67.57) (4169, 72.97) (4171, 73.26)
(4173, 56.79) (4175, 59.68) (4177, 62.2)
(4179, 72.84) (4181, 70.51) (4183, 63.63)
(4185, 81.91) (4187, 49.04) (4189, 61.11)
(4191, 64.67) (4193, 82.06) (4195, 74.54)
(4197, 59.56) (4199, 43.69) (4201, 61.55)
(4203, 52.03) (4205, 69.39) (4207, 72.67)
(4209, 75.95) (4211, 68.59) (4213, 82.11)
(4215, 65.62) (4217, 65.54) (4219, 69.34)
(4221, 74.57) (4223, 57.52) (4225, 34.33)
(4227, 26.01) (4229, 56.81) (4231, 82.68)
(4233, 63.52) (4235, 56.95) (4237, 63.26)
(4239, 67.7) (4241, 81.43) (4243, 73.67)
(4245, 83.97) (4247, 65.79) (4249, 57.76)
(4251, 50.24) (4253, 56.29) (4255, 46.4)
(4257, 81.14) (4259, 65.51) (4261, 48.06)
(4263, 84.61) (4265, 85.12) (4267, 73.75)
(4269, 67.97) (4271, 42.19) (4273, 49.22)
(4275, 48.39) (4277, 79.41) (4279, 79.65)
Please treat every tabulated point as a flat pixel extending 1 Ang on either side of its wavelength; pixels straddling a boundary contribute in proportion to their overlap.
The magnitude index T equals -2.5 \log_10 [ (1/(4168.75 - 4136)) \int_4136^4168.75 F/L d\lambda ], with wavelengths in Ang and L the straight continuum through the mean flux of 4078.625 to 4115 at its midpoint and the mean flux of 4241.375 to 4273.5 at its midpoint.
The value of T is 0.051 mag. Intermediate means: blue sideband 72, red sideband 65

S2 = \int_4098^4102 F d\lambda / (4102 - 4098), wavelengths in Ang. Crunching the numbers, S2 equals 59.4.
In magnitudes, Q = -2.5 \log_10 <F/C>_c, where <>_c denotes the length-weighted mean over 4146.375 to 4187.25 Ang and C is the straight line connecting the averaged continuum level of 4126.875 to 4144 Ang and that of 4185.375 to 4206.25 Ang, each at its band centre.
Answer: -0.069 mag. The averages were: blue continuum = 64.2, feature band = 67.4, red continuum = 62.5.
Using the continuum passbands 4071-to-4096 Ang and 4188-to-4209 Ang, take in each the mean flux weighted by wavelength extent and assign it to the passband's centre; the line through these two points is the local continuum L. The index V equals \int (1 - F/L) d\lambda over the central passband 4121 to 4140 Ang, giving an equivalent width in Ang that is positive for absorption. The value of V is 0.3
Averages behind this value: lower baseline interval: 70.7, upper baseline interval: 64.7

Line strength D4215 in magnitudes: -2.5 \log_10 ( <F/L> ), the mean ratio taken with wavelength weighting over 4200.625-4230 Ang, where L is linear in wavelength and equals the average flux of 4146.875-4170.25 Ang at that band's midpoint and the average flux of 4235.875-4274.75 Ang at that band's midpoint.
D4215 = 0.07 mag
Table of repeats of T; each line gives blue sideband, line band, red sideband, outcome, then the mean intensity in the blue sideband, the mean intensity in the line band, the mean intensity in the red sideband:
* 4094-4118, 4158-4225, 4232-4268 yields 0.018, 69.2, 66.7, 67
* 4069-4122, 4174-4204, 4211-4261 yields 0.025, 69.3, 63.9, 63.5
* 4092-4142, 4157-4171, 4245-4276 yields -0.072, 68.6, 71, 62.2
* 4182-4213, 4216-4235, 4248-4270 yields 0.118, 65.9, 58.8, 65.2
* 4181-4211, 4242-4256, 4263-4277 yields 0.042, 65.4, 62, 64.1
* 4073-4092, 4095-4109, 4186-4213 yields 0.077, 72.8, 66.6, 64.9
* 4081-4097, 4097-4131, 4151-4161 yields 0.024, 74.9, 69.1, 63.5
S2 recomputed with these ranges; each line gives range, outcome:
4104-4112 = 75.6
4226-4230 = 41.4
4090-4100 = 70.7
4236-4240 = 65.5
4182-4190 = 63.9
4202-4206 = 60.7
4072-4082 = 66.4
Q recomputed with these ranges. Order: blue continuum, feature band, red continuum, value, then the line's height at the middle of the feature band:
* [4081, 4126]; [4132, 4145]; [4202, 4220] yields 0.15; 70.5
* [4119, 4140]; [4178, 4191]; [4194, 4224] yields 0.00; 66.4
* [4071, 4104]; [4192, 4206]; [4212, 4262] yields 0.02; 64.3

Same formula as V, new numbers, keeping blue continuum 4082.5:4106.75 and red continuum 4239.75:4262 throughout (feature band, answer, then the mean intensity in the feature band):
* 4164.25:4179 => 0.2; 66.9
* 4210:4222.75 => -0.8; 70.2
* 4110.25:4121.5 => -0.2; 70.8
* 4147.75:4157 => 0.5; 64.3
